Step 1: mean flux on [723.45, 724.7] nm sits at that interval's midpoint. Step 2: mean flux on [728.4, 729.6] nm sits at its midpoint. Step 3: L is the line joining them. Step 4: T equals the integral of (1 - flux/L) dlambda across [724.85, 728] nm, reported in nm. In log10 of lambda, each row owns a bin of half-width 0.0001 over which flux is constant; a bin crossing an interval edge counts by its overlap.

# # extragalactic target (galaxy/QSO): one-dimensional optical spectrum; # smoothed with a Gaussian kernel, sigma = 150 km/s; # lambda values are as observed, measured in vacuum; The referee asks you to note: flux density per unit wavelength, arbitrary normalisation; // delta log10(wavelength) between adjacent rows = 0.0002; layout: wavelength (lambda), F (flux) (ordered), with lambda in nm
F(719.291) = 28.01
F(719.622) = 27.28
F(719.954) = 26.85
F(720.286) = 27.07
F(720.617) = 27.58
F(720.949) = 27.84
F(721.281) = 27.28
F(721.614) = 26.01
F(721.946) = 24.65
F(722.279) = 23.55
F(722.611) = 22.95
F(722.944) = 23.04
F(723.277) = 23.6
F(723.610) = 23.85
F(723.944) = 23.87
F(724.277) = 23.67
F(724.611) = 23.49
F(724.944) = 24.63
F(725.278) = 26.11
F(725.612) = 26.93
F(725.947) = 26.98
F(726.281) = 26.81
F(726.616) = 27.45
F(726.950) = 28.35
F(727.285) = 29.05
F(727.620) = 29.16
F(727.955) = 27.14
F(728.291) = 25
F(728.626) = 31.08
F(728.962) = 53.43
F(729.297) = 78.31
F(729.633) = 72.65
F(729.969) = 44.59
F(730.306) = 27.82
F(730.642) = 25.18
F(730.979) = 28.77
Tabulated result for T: 0.88 nm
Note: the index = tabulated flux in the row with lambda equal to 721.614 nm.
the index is 26.01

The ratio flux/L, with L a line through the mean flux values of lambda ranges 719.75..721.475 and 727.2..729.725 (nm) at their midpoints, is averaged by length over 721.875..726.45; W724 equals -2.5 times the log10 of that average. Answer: 0.36 mag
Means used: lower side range 27.3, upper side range 42.8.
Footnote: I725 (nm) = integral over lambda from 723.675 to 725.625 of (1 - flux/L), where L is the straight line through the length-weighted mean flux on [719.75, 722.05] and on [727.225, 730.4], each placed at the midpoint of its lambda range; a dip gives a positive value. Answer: 0.55 nm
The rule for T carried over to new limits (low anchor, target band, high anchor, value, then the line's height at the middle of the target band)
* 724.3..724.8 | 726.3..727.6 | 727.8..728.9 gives -0.02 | 27.8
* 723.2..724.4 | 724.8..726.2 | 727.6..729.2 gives 0.09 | 28.1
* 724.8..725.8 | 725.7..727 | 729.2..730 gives 0.31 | 36.1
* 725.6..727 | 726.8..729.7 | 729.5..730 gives 0.46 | 46.6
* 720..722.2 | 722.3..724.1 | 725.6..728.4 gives 0.23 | 26.9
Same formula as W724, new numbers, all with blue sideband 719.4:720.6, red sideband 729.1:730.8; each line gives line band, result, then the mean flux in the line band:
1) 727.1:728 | 0.48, 28.6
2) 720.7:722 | 0.14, 26.7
